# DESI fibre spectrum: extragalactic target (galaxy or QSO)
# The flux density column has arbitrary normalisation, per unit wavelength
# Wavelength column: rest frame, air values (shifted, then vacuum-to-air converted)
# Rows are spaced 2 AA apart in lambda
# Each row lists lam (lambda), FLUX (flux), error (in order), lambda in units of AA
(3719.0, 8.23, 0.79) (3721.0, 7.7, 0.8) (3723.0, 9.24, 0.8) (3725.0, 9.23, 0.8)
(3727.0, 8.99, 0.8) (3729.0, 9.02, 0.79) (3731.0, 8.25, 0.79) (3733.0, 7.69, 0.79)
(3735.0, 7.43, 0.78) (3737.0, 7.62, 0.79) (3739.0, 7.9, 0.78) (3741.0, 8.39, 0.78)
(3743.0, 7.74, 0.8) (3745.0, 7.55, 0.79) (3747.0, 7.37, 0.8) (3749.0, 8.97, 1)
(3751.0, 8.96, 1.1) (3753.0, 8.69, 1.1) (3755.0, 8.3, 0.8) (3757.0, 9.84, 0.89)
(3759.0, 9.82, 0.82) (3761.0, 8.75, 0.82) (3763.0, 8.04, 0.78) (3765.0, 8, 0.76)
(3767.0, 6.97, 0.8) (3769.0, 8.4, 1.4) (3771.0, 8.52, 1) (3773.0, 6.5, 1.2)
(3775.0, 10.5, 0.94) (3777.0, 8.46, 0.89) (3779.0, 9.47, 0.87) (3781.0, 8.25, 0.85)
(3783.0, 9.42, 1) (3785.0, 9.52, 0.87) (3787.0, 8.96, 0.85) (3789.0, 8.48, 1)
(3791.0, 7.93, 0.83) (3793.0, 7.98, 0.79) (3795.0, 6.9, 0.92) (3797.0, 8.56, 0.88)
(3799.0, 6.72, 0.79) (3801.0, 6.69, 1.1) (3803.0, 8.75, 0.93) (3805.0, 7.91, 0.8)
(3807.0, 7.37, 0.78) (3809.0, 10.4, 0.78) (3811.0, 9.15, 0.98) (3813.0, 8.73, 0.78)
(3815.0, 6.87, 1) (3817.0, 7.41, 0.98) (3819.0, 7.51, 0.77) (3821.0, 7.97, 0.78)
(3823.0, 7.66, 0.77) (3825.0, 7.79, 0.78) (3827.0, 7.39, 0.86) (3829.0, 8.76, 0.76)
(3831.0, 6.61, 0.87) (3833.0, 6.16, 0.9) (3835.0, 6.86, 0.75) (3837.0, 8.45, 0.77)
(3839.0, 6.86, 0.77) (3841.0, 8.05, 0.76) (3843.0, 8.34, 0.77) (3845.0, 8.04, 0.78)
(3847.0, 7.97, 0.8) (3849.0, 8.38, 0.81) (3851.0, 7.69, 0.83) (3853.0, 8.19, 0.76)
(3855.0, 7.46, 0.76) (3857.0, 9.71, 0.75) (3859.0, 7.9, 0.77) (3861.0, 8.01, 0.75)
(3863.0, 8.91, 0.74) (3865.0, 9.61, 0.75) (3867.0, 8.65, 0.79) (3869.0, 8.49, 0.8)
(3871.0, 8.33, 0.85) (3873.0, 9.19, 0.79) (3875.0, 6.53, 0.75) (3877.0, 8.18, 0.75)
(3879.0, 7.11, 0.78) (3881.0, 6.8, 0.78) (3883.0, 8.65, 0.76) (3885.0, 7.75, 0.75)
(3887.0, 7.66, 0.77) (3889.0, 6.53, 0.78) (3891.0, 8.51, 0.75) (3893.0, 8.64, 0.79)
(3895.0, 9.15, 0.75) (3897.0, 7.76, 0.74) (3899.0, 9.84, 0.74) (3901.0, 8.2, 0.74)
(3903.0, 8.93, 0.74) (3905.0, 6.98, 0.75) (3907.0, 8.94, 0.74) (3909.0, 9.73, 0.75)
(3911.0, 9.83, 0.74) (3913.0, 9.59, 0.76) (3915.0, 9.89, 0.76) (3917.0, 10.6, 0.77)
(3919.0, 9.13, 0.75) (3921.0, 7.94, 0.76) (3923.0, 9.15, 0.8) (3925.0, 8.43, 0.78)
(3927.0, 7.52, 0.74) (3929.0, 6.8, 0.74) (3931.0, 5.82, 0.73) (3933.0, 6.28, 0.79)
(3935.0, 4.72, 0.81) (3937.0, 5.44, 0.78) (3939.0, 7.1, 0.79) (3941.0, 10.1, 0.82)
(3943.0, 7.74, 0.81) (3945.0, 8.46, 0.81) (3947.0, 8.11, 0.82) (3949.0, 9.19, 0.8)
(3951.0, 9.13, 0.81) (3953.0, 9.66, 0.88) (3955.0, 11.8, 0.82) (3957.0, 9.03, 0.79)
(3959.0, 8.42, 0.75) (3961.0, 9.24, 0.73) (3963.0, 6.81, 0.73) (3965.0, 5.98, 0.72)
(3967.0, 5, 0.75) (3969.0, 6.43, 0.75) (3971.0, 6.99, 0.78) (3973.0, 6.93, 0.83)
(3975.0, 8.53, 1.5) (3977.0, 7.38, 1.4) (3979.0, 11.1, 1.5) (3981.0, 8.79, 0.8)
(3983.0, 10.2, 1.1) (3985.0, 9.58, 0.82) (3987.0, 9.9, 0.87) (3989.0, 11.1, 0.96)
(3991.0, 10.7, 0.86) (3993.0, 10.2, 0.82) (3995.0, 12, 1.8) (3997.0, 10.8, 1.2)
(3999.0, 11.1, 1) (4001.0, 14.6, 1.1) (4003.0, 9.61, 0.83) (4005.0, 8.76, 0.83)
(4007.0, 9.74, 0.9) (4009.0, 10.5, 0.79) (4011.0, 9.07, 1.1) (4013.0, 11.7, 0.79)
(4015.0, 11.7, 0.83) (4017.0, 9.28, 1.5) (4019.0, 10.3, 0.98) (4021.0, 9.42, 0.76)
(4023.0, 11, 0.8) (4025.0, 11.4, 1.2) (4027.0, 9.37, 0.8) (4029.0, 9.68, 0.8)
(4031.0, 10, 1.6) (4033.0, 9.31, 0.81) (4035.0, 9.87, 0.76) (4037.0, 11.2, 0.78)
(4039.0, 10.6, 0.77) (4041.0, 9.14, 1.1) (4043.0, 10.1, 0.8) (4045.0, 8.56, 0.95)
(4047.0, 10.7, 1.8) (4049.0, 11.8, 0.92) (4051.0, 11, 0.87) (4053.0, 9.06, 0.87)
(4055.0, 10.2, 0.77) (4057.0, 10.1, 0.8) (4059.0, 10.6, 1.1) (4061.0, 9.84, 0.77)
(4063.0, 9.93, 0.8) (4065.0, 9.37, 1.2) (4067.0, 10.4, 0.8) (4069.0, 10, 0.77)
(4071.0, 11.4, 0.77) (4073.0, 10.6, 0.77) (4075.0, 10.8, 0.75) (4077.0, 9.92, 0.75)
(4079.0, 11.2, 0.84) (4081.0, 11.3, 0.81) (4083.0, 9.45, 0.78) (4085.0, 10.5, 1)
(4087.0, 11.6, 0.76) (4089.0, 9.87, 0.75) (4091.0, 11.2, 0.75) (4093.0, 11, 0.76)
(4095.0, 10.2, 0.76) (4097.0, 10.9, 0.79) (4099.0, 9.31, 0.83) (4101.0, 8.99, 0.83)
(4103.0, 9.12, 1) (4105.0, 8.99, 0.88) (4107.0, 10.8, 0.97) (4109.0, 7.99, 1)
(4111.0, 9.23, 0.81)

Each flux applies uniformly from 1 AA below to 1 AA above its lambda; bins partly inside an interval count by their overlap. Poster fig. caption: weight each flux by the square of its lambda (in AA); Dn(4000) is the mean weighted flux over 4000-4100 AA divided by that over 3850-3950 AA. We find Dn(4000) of 1.36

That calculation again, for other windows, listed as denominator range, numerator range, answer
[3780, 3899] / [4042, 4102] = 1.44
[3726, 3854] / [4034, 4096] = 1.47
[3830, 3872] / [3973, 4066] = 1.38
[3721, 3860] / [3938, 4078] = 1.33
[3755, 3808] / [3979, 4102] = 1.42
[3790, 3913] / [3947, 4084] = 1.32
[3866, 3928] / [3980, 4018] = 1.30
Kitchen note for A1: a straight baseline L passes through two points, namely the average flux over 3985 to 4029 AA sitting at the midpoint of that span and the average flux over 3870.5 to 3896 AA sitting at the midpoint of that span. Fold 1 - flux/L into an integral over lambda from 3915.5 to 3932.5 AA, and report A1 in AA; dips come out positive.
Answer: 1.2 AA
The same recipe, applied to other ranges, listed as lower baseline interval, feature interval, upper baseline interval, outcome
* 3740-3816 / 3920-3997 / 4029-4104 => 9.3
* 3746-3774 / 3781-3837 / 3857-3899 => 2.3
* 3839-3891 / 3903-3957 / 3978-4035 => 4.2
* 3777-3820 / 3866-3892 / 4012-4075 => 3.0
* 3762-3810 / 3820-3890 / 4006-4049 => 7.2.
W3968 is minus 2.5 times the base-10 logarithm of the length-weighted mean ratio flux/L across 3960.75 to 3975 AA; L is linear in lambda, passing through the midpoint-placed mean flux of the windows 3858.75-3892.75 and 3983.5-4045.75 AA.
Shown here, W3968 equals 0.38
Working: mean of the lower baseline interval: 8.06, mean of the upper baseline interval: 10.3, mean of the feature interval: 6.76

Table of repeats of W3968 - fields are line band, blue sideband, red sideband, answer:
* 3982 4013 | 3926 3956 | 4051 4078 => -0.183 mag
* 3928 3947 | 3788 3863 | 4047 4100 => 0.279 mag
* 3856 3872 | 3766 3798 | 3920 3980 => -0.072 mag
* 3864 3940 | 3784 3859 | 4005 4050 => 0.088 mag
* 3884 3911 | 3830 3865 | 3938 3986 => -0.037 mag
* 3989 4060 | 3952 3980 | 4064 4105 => -0.136 mag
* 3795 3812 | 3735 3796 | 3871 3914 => 0.033 mag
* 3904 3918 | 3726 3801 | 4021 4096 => -0.005 mag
